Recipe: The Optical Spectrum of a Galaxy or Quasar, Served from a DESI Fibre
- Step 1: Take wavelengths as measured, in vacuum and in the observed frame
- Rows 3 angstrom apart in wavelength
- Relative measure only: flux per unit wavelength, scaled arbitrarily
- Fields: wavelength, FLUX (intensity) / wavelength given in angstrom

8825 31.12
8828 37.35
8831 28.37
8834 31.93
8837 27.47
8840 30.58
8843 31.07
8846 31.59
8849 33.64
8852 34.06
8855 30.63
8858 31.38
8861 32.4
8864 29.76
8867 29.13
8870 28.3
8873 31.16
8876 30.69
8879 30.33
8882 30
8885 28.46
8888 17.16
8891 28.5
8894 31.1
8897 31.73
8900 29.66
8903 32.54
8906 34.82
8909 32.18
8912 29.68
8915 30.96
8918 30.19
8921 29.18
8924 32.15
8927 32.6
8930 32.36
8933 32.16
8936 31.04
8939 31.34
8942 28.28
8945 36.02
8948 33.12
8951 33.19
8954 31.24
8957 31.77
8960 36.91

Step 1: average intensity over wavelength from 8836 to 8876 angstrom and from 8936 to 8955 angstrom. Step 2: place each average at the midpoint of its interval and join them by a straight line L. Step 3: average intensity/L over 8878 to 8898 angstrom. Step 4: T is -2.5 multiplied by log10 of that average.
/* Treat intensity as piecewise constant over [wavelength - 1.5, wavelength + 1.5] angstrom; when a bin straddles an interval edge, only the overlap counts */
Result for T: 0.12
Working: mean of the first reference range 30.9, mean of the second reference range 32.1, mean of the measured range 28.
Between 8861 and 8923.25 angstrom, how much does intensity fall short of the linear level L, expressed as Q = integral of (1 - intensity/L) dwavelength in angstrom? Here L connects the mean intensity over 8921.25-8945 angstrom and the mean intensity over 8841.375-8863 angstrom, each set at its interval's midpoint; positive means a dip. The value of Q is 3.82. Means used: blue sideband 32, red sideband 31.6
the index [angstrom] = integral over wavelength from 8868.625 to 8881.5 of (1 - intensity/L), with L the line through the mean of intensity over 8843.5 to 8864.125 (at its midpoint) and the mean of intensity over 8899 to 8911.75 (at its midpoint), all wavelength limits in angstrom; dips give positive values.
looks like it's 0.8 angstrom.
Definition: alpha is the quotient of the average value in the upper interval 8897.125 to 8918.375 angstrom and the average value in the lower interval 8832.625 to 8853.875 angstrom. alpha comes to 1.0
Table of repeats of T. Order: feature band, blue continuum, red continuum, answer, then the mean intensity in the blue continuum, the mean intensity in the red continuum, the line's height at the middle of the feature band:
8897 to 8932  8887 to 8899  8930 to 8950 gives -0.07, 27.6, 32.1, 29.7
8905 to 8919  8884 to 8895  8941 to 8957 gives -0.11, 26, 32.4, 28.4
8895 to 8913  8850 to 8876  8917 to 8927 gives -0.03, 30.9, 30.8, 30.9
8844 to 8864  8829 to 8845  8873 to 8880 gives -0.06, 30.2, 30.7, 30.4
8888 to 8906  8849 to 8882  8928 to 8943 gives 0.04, 30.9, 31.2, 31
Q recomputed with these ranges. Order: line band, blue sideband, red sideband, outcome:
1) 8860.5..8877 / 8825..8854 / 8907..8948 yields 0.8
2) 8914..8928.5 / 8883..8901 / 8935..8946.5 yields -0.4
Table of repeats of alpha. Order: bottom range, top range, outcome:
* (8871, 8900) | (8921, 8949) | 1.11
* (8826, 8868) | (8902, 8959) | 1.01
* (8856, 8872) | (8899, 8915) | 1.05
